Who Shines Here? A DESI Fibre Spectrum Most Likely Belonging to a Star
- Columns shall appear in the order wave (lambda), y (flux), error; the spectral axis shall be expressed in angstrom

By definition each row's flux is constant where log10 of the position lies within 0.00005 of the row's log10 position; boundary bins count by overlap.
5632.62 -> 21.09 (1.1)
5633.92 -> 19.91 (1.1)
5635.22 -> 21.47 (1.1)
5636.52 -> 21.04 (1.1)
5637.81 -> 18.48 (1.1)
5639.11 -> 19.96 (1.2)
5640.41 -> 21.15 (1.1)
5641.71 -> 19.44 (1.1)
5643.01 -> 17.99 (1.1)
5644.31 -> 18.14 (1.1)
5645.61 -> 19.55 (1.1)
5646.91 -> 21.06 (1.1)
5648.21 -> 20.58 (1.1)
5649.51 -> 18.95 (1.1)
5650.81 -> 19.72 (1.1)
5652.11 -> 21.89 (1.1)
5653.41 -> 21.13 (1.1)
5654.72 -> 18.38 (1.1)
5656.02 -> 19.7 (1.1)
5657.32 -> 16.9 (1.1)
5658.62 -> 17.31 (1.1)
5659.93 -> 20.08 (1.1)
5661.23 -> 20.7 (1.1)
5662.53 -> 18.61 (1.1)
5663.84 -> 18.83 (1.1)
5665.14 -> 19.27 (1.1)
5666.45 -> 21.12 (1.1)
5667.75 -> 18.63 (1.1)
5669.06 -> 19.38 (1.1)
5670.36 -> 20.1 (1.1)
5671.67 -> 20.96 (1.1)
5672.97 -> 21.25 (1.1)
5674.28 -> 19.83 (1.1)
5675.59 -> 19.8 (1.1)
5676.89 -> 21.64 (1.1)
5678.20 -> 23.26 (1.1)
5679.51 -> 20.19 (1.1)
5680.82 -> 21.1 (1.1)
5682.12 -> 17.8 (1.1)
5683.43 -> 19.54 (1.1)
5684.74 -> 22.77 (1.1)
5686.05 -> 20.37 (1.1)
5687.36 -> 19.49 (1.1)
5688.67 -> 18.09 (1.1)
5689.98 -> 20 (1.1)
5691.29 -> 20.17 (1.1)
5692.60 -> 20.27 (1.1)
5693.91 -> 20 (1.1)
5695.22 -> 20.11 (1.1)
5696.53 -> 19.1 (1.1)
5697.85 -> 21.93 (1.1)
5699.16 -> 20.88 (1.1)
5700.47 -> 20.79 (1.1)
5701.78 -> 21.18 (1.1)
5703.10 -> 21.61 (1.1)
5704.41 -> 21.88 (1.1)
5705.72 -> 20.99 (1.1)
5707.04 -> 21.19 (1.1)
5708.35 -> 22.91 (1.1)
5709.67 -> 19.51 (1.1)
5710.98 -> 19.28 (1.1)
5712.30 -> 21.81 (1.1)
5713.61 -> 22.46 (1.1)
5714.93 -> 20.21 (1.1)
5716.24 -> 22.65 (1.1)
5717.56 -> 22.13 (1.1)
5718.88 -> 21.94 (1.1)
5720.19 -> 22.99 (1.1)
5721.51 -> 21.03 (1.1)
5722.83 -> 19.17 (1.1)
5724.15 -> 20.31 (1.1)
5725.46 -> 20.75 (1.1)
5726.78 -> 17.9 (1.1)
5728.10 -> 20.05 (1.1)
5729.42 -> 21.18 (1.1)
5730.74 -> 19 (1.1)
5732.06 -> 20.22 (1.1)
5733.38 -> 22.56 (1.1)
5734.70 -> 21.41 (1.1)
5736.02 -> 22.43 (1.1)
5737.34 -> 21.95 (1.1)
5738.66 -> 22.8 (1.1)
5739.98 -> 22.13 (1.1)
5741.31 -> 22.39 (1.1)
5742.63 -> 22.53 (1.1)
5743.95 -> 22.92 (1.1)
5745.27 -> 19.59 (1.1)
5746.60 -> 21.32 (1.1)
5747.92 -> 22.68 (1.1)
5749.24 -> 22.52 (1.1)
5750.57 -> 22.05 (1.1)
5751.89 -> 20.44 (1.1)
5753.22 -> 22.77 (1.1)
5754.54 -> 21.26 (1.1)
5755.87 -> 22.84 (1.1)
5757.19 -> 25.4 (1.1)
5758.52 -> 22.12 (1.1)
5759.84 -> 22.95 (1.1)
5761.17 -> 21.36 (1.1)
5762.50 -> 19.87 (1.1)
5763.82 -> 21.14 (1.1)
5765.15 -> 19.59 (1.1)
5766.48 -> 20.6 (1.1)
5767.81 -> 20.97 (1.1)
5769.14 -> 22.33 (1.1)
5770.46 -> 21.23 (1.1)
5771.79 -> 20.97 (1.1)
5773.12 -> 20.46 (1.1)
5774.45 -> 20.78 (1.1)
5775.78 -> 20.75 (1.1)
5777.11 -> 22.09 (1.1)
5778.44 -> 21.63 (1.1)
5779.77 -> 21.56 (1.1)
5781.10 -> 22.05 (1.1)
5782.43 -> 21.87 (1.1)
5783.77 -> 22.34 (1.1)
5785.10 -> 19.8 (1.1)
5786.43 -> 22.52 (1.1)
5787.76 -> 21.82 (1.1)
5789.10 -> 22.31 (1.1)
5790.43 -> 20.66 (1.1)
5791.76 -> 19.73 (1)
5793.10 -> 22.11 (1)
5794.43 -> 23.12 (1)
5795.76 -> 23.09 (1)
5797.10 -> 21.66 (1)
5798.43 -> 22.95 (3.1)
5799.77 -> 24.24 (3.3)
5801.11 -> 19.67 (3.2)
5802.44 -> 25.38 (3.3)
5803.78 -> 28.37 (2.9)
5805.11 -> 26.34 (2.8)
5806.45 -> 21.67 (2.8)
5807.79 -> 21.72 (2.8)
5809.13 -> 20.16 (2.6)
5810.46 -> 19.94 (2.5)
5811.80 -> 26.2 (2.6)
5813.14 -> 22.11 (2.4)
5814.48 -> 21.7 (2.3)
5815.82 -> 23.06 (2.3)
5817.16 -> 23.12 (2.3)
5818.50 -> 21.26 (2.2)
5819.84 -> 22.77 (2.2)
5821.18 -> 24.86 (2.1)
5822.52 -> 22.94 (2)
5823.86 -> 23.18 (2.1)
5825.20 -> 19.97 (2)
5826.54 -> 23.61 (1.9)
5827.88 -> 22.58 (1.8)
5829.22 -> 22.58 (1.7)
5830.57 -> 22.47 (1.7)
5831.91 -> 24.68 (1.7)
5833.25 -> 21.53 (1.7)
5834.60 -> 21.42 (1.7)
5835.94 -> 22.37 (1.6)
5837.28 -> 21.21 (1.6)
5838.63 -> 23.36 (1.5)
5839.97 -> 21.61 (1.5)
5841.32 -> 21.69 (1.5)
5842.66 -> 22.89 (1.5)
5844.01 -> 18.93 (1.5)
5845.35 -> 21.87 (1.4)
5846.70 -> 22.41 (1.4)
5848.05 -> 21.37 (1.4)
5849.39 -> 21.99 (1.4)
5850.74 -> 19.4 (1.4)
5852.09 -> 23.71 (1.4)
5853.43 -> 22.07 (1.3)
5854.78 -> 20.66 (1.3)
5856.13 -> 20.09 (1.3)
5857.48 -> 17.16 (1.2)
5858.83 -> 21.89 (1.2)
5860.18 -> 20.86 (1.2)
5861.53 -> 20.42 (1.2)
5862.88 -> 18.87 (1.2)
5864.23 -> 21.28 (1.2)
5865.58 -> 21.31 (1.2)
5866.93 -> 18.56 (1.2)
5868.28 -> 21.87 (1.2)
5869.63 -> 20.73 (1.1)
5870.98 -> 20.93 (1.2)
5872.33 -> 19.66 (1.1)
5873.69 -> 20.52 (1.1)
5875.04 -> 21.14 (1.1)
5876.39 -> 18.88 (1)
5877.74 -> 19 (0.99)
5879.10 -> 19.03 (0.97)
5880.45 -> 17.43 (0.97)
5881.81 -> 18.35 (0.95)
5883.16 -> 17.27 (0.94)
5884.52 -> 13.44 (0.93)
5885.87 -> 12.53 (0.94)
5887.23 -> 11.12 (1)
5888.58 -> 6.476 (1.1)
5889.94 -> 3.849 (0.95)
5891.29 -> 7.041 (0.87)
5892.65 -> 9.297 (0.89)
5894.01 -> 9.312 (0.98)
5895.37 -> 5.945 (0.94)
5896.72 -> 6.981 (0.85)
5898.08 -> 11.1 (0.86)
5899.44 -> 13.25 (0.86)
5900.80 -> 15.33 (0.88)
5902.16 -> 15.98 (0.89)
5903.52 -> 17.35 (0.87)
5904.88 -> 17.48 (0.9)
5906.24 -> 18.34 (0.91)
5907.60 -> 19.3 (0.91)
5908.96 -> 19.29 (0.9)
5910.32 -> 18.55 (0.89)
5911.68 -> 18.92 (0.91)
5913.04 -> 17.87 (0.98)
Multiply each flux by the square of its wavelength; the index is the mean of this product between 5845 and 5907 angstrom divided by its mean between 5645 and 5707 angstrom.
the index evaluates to 0.9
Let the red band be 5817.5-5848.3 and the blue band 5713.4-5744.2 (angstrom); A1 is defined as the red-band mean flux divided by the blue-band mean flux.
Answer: 1.04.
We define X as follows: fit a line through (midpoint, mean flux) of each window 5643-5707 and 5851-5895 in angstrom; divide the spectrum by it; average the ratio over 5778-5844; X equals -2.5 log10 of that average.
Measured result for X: -0.23 mag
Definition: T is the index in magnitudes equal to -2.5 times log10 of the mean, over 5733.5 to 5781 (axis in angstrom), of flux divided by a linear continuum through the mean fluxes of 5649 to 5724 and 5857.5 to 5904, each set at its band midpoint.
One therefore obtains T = -0.16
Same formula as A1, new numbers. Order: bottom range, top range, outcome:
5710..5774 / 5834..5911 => 0.83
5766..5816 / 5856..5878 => 0.91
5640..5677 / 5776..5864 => 1.12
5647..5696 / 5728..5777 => 1.08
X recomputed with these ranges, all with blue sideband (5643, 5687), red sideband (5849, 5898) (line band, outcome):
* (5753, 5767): -0.18 mag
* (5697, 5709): -0.11 mag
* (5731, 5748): -0.16 mag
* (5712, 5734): -0.10 mag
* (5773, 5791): -0.18 mag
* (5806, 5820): -0.24 mag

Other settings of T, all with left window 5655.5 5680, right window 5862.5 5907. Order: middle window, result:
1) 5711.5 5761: -0.17 mag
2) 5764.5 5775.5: -0.17 mag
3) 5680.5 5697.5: -0.03 mag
